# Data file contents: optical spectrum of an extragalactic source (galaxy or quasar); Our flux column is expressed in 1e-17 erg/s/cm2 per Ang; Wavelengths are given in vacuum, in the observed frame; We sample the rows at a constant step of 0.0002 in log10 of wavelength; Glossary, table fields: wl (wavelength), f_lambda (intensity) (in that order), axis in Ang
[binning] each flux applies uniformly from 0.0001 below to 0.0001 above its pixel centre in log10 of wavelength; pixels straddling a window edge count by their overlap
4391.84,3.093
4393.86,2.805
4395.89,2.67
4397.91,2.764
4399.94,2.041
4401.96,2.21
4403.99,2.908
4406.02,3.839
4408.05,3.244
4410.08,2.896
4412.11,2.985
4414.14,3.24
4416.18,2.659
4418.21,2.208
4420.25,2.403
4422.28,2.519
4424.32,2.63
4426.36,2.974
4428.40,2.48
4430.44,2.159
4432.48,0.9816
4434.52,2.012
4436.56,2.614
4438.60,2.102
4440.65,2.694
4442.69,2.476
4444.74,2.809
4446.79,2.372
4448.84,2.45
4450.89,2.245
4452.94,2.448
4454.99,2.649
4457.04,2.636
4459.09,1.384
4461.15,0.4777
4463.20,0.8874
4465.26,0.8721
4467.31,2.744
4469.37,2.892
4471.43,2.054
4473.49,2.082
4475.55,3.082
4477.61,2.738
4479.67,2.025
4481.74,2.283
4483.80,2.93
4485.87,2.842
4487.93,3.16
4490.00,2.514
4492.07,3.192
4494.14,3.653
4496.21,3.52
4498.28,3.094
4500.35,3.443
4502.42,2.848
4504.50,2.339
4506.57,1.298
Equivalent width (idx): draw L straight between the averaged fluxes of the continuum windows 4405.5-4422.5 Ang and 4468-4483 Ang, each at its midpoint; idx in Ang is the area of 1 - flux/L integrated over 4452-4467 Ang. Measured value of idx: 5.30 Ang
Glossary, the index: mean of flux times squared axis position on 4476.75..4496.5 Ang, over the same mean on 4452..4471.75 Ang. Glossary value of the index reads 1.53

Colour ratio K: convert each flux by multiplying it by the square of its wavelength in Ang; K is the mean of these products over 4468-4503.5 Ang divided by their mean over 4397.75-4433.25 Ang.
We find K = 1.12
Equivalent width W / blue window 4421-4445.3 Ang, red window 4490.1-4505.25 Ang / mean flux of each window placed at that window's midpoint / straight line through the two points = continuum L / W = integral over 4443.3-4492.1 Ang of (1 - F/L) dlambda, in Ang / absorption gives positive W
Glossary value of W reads 8.2 Ang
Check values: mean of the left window 2.36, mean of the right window 3.13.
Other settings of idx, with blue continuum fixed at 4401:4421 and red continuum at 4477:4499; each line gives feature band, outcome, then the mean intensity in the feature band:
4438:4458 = 2.7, 2.5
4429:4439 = 3.1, 1.99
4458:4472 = 6.2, 1.61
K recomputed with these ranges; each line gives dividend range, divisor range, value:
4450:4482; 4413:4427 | 0.80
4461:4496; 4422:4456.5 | 1.05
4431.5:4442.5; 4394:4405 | 0.85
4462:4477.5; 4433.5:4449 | 0.88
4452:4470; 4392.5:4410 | 0.68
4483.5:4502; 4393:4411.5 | 1.16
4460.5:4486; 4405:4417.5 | 0.71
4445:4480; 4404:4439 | 0.84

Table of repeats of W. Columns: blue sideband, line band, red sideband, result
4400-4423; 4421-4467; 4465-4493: 9.5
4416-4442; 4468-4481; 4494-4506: 1.4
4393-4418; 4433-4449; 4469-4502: 2.5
